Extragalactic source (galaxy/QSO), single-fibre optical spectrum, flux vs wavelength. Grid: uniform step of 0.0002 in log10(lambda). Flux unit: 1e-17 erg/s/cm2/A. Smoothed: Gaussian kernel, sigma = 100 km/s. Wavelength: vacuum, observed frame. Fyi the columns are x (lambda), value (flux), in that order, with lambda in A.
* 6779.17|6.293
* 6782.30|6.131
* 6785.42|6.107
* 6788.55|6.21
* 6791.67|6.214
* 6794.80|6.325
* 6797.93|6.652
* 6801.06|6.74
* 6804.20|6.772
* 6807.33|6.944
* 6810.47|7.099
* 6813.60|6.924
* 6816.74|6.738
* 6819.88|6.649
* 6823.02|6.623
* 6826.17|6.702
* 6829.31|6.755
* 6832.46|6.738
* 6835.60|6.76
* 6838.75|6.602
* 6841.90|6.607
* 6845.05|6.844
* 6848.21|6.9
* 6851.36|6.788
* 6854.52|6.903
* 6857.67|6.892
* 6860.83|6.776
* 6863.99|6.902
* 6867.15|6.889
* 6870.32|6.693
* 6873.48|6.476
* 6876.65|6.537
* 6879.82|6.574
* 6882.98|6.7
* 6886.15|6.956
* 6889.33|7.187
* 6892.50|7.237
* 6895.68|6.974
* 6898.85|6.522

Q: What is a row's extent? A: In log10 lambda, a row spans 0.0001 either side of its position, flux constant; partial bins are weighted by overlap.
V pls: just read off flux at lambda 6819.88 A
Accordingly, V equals 6.649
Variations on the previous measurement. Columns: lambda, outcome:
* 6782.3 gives 6.131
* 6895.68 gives 6.974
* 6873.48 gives 6.476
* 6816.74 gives 6.738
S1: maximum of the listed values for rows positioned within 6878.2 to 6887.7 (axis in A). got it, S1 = 6.956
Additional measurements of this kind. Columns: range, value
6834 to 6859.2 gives 6.903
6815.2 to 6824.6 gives 6.738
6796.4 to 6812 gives 7.099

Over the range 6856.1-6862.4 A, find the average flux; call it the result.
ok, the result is 6.83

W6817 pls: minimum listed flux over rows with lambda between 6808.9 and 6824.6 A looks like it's 6.623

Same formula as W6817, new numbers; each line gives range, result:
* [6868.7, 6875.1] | 6.476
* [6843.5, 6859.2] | 6.788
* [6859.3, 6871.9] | 6.693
